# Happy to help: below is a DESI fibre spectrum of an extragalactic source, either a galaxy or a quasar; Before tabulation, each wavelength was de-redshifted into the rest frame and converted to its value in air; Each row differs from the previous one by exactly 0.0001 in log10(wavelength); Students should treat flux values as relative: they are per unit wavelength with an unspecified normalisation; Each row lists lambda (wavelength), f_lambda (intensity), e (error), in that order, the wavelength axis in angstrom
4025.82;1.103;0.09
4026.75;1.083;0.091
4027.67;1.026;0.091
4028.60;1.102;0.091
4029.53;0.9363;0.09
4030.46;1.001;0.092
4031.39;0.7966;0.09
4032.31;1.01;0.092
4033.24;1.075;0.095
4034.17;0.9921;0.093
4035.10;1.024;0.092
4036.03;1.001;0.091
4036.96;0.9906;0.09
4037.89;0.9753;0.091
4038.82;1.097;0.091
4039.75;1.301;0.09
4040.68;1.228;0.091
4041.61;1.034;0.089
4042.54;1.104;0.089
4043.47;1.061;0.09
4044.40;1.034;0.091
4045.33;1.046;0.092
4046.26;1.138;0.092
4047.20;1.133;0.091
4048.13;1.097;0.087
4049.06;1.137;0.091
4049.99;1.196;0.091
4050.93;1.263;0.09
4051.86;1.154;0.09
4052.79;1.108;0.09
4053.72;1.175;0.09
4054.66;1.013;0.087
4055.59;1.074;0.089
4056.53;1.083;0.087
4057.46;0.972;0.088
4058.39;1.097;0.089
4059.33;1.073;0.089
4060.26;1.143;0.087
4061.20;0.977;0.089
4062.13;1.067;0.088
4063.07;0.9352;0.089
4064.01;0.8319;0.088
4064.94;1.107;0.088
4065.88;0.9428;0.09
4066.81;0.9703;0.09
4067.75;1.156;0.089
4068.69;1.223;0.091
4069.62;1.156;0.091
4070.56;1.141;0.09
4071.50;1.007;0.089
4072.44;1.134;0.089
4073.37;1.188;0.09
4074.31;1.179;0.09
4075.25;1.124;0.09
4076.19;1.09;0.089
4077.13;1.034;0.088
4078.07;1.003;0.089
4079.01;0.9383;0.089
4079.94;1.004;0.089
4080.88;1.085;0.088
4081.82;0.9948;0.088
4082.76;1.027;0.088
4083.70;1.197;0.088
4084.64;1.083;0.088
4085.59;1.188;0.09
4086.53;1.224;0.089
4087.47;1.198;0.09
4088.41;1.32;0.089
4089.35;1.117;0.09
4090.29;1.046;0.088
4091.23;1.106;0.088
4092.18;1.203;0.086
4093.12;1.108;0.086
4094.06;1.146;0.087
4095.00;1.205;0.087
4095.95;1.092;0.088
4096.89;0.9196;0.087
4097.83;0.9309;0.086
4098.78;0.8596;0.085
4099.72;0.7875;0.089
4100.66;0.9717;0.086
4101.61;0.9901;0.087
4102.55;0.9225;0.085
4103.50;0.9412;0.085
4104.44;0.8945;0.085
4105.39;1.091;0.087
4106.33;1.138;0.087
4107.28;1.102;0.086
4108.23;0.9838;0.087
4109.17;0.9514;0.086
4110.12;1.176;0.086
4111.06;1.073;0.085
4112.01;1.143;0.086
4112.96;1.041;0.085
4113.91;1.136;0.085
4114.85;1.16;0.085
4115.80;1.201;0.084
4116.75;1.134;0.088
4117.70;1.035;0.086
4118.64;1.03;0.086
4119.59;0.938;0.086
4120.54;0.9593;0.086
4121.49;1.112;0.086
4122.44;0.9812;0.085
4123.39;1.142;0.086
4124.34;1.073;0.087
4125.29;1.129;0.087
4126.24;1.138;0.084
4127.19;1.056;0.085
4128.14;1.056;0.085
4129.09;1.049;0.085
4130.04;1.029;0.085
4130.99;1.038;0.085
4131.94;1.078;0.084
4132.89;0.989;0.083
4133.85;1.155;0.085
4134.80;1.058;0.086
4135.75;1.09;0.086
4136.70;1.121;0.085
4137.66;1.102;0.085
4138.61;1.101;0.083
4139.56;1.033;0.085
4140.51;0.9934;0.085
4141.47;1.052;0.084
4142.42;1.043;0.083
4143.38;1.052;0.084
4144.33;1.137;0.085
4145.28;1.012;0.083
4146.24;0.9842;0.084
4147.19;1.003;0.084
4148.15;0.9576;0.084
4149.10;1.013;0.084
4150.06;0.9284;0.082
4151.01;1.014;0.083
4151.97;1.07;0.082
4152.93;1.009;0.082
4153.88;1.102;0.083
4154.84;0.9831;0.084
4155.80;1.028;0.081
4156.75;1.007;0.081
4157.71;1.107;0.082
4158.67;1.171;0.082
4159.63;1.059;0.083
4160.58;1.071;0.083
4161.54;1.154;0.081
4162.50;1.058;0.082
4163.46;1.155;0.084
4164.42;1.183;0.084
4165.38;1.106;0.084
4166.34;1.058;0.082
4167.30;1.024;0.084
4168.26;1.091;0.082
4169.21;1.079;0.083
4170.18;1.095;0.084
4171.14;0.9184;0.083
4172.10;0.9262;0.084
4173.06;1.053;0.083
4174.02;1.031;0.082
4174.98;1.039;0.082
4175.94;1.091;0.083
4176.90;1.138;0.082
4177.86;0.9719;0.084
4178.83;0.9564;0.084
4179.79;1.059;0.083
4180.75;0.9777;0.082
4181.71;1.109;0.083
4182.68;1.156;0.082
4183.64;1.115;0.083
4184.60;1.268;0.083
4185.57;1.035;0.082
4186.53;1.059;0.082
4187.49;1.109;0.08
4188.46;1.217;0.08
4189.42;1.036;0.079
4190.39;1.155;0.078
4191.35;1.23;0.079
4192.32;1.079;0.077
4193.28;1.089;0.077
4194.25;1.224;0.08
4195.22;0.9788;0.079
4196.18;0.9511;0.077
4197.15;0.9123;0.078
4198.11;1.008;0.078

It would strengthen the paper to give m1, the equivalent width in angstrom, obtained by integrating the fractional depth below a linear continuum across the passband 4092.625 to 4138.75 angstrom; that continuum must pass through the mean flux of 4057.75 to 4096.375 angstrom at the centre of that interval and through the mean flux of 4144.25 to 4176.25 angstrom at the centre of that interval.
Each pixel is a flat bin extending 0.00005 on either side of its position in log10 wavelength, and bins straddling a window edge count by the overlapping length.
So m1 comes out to 0.9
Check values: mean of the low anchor 1.09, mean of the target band 1.05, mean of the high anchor 1.05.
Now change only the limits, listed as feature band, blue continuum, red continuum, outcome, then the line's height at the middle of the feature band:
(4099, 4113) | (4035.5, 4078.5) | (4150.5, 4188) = 0.9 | 1.08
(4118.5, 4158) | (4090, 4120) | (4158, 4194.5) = 0.7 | 1.07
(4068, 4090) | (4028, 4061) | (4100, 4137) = -1.0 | 1.07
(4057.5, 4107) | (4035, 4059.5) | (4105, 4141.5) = 1.1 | 1.09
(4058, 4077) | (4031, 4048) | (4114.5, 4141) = -0.2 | 1.06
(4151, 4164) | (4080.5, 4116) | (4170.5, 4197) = 0.0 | 1.07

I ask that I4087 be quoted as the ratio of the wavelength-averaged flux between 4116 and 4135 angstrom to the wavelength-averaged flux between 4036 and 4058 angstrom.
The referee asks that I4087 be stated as 0.96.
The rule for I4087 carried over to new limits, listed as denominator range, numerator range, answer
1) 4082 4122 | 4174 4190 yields 1.01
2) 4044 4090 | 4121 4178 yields 0.97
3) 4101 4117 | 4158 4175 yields 1.01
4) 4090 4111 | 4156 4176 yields 1.04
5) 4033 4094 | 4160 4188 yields 0.98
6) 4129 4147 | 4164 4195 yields 1.02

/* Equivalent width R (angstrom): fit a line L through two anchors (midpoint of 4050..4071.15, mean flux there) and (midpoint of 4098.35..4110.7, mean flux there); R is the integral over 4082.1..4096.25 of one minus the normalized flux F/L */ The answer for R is -1.8 angstrom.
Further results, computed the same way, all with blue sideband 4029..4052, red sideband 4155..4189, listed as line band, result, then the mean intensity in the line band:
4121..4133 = 0.1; 1.07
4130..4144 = 0.1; 1.06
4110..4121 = -0.1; 1.08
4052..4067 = 0.5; 1.04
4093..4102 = 0.6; 0.997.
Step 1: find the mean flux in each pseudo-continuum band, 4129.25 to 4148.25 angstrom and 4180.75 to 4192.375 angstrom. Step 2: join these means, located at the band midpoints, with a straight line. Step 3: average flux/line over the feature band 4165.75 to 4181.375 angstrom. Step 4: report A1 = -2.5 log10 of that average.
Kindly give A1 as 0.07 mag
